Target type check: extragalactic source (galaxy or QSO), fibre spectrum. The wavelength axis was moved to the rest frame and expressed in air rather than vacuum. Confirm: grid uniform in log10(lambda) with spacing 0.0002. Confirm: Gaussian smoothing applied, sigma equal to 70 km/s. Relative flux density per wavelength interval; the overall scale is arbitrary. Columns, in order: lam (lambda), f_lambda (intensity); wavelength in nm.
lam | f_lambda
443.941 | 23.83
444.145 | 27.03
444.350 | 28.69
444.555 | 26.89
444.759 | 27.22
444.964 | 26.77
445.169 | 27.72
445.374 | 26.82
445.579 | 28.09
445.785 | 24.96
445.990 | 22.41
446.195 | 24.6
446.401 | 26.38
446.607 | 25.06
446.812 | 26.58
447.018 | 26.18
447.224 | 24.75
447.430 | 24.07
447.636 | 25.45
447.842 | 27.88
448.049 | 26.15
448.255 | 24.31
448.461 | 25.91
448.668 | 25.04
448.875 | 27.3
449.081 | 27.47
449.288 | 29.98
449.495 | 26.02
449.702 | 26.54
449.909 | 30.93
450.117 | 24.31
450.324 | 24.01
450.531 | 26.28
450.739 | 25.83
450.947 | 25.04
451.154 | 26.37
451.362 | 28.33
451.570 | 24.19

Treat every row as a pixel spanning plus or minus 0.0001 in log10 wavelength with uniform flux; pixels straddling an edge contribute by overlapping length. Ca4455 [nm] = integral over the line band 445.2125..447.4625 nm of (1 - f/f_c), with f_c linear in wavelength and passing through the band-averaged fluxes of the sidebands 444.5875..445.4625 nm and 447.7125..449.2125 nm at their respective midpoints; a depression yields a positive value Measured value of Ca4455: 0.11 nm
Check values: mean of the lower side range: 27.1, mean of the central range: 25.5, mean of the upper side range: 26.4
